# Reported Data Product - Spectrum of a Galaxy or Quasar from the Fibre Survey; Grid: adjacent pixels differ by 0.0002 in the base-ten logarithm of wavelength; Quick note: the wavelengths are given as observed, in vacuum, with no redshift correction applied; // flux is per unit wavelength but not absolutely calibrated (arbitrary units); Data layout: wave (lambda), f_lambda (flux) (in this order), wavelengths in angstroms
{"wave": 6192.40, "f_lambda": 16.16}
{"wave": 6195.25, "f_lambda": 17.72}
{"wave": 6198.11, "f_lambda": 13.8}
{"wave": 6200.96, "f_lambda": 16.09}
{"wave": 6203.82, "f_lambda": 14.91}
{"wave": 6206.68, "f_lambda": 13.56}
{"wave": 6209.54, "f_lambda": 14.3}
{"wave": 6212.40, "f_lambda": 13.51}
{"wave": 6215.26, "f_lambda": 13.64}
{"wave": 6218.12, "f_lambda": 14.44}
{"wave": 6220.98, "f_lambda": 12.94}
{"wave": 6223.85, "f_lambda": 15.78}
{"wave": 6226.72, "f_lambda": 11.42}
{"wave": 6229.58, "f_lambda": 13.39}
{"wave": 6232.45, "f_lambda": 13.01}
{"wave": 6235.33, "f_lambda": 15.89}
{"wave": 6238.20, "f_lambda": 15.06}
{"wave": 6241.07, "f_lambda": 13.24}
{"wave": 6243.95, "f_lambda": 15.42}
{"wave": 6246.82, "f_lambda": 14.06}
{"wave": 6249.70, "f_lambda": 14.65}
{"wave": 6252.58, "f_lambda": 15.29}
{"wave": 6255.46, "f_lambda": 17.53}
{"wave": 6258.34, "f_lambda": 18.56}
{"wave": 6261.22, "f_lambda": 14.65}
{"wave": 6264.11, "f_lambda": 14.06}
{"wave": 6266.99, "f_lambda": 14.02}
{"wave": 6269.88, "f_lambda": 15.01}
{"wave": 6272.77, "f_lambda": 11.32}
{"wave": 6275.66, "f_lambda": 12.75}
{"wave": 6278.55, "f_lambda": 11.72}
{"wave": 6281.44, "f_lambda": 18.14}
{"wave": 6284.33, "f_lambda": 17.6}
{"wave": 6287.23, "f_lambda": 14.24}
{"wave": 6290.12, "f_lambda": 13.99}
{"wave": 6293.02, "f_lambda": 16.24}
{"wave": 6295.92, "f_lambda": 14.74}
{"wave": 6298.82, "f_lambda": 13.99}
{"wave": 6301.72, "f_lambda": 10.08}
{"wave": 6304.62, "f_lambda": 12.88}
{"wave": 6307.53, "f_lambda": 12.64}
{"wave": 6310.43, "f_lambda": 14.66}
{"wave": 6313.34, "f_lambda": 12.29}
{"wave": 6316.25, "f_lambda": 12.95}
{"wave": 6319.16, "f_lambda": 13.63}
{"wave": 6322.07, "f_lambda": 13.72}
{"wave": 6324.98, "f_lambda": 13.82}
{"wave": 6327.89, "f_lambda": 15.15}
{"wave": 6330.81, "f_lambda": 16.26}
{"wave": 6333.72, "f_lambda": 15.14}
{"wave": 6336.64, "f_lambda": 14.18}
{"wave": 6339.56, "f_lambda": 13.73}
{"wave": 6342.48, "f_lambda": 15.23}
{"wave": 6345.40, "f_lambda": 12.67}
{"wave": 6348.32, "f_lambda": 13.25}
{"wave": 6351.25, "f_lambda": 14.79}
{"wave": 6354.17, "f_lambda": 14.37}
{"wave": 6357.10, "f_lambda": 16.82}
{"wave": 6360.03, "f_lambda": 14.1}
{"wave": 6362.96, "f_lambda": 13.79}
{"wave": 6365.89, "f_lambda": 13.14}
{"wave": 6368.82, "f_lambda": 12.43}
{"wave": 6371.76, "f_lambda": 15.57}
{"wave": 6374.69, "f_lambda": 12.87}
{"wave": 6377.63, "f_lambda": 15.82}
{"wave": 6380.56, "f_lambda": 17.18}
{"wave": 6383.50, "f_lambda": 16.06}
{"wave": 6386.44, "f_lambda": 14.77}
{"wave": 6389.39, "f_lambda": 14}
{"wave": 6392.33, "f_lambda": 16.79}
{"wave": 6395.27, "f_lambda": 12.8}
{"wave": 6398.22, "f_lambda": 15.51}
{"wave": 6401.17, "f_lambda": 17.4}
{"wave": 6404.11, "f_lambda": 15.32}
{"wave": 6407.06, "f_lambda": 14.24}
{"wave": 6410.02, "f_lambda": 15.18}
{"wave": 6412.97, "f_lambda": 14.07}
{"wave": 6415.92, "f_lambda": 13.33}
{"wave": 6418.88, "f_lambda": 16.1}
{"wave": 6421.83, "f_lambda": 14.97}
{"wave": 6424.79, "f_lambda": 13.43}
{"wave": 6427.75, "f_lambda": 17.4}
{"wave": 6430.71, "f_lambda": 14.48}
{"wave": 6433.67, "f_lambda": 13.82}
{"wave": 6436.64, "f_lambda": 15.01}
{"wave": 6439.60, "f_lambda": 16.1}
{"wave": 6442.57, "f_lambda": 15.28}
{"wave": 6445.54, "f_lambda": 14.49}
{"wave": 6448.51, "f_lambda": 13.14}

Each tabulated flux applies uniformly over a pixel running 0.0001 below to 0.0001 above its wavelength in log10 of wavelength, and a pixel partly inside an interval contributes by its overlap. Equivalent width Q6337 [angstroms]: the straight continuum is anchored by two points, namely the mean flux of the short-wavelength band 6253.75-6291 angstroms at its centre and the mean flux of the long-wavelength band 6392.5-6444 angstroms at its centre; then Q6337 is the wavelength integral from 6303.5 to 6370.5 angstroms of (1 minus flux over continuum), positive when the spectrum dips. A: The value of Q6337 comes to 4.3 angstroms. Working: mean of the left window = 14.9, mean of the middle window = 14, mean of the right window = 15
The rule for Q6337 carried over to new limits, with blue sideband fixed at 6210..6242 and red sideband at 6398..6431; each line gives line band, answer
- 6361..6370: 0.98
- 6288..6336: 1.83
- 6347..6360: -0.02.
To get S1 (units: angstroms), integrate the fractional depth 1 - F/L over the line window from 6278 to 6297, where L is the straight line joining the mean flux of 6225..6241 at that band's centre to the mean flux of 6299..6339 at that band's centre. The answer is -2.39 angstroms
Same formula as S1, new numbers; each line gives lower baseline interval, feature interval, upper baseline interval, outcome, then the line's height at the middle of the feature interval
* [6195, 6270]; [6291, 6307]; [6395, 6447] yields 1.30 angstroms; 14.7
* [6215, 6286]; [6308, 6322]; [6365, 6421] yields 1.28 angstroms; 14.7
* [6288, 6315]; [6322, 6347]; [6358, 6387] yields -0.79 angstroms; 14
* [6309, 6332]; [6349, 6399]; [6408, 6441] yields -0.86 angstroms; 14.5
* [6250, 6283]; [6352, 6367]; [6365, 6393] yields 0.35 angstroms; 14.8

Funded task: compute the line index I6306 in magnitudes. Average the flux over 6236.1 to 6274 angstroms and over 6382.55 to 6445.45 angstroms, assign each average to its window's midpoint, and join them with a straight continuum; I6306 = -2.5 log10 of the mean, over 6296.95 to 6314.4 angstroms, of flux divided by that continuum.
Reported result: 0.17 mag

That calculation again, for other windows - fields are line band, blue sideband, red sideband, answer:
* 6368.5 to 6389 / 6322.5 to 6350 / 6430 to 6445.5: -0.03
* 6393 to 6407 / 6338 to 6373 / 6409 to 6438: -0.05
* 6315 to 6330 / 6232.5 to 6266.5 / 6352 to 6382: 0.06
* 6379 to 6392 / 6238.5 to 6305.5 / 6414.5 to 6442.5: -0.05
